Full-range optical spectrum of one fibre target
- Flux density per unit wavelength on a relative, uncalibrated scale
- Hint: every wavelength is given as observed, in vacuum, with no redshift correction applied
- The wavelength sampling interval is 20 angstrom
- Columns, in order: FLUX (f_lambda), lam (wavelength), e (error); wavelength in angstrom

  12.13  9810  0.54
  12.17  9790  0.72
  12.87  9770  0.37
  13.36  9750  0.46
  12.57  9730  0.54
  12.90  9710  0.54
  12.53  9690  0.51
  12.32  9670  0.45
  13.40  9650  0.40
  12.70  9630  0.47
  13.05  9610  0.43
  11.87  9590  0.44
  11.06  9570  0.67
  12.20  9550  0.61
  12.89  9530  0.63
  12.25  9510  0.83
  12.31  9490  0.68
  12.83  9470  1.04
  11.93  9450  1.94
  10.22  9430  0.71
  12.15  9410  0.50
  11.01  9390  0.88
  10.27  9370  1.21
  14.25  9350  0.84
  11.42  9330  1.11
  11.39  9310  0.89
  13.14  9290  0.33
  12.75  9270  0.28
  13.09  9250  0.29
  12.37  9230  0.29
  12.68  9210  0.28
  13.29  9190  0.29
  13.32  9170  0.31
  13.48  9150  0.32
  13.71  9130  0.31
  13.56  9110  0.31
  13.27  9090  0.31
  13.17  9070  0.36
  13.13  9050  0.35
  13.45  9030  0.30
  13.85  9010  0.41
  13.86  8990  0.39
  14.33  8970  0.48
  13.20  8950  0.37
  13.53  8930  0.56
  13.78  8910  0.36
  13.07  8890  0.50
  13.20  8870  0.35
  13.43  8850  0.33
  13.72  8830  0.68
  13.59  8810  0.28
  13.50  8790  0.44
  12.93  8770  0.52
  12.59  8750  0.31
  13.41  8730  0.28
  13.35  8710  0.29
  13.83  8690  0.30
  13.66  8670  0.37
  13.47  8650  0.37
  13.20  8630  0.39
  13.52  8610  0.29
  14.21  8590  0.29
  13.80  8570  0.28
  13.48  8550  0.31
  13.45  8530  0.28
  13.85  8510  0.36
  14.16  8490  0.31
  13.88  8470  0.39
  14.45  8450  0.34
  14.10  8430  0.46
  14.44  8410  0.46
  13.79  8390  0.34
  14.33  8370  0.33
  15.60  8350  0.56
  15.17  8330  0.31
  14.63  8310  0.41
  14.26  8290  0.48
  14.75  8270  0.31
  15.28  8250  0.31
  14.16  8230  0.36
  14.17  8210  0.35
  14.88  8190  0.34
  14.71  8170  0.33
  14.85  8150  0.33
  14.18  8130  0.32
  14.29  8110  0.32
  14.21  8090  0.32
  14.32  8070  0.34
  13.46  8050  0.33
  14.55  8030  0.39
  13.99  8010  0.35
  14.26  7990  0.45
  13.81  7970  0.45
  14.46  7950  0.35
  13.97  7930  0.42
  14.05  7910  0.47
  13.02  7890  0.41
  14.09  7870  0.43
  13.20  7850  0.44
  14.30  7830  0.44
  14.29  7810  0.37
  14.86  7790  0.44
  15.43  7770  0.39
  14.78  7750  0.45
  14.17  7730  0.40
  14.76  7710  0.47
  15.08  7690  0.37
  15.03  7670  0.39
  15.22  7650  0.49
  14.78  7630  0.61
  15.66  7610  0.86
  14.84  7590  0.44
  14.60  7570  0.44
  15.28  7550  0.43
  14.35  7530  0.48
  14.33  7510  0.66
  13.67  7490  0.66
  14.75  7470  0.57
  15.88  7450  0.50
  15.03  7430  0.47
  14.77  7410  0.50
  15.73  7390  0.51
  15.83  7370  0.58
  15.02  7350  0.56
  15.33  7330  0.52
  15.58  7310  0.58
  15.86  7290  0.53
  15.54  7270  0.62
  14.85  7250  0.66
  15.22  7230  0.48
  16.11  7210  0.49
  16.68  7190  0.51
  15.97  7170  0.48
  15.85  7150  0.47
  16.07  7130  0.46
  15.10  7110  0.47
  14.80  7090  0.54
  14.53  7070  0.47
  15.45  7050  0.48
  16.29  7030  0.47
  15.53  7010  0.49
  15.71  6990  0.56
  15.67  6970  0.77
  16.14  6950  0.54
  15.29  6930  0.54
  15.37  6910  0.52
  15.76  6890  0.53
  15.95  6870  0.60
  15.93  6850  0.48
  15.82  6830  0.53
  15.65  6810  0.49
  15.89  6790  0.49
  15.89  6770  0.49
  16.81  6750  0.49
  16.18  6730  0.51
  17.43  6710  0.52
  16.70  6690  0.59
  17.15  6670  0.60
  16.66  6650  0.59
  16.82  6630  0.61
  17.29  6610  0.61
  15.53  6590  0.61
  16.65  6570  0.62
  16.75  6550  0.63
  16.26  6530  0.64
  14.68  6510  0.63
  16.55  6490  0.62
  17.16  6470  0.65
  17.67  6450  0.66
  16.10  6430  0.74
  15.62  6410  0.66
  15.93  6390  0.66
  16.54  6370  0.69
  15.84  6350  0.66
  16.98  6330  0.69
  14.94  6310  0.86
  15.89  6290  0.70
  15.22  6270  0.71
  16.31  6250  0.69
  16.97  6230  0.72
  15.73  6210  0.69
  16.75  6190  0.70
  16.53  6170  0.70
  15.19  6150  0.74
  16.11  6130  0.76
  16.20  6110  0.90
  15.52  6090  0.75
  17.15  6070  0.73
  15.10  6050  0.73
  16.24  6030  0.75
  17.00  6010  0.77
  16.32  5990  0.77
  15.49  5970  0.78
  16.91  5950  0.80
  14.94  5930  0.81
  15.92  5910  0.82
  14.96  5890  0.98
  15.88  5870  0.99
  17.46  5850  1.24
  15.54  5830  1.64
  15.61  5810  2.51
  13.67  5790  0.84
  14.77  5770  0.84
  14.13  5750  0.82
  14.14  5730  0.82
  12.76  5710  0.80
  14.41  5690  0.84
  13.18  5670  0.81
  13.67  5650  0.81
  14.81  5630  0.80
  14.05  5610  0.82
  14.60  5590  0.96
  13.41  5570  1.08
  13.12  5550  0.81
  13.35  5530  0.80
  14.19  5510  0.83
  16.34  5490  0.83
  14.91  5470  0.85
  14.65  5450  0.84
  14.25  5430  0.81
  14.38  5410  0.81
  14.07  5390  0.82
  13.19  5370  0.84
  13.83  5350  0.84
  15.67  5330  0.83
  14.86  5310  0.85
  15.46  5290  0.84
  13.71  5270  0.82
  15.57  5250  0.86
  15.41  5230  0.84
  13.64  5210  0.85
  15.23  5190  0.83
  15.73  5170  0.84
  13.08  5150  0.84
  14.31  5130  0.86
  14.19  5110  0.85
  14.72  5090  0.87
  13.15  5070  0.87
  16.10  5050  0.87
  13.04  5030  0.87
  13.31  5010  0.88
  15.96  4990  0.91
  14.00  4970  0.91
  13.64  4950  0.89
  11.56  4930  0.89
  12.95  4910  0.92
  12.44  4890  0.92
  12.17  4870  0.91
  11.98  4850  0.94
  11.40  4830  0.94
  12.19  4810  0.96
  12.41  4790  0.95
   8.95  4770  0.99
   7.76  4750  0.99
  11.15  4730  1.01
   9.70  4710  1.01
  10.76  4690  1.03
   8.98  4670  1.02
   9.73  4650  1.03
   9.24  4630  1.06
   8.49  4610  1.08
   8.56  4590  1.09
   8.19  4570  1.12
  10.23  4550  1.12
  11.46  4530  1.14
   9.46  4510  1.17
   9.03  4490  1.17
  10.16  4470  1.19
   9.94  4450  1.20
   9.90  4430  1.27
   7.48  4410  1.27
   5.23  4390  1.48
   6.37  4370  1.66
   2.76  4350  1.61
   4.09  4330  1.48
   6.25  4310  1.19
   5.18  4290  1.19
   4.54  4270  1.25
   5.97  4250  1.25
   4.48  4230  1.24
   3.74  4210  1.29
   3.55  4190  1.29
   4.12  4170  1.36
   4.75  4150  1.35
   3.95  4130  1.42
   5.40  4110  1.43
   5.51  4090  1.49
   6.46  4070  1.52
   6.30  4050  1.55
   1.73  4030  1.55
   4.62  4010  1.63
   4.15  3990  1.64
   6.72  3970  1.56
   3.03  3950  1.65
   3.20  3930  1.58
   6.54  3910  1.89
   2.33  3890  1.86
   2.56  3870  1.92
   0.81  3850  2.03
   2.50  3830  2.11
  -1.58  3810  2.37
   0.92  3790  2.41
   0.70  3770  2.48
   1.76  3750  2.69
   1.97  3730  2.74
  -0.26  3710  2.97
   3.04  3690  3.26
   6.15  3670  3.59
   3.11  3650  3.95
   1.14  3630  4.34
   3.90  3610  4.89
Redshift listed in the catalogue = 0.105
